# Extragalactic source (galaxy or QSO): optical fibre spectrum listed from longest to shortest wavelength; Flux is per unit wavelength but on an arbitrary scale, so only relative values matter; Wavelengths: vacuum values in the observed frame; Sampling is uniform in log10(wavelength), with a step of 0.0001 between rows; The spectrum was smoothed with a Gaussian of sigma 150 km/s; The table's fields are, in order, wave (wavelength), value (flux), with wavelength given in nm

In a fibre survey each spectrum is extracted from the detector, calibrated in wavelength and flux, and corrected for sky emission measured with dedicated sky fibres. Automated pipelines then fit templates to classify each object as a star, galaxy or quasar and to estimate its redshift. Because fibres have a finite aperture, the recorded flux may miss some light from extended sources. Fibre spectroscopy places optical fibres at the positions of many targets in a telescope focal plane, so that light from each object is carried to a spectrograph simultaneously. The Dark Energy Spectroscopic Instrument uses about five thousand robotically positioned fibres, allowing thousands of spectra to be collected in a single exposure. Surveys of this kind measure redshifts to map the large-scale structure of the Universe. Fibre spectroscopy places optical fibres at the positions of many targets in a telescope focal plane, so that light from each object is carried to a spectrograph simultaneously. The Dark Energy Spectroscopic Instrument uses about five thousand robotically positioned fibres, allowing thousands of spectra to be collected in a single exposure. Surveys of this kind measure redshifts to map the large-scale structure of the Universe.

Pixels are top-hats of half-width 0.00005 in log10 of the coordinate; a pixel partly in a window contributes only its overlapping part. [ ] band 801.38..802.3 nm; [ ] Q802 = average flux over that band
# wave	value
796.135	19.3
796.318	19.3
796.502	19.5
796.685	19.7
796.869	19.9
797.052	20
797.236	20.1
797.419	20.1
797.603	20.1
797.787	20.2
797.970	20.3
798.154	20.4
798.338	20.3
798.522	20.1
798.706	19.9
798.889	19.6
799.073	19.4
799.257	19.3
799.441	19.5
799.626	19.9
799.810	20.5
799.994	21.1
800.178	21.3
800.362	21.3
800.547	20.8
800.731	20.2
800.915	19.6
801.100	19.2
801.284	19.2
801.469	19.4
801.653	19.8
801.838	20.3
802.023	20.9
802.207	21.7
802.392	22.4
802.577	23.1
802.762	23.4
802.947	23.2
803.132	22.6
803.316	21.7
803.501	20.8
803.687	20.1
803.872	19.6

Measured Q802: 20.4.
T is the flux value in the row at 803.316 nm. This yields 21.7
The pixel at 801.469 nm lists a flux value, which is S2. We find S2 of 19.4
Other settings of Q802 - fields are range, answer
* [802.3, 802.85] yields 22.9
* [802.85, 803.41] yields 22.5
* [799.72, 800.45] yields 21.1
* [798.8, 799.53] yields 19.5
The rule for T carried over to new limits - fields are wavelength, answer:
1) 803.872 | 19.6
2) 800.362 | 21.3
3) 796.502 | 19.5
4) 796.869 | 19.9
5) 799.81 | 20.5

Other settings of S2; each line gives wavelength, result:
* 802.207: 21.7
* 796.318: 19.3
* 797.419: 20.1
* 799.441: 19.5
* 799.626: 19.9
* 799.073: 19.4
